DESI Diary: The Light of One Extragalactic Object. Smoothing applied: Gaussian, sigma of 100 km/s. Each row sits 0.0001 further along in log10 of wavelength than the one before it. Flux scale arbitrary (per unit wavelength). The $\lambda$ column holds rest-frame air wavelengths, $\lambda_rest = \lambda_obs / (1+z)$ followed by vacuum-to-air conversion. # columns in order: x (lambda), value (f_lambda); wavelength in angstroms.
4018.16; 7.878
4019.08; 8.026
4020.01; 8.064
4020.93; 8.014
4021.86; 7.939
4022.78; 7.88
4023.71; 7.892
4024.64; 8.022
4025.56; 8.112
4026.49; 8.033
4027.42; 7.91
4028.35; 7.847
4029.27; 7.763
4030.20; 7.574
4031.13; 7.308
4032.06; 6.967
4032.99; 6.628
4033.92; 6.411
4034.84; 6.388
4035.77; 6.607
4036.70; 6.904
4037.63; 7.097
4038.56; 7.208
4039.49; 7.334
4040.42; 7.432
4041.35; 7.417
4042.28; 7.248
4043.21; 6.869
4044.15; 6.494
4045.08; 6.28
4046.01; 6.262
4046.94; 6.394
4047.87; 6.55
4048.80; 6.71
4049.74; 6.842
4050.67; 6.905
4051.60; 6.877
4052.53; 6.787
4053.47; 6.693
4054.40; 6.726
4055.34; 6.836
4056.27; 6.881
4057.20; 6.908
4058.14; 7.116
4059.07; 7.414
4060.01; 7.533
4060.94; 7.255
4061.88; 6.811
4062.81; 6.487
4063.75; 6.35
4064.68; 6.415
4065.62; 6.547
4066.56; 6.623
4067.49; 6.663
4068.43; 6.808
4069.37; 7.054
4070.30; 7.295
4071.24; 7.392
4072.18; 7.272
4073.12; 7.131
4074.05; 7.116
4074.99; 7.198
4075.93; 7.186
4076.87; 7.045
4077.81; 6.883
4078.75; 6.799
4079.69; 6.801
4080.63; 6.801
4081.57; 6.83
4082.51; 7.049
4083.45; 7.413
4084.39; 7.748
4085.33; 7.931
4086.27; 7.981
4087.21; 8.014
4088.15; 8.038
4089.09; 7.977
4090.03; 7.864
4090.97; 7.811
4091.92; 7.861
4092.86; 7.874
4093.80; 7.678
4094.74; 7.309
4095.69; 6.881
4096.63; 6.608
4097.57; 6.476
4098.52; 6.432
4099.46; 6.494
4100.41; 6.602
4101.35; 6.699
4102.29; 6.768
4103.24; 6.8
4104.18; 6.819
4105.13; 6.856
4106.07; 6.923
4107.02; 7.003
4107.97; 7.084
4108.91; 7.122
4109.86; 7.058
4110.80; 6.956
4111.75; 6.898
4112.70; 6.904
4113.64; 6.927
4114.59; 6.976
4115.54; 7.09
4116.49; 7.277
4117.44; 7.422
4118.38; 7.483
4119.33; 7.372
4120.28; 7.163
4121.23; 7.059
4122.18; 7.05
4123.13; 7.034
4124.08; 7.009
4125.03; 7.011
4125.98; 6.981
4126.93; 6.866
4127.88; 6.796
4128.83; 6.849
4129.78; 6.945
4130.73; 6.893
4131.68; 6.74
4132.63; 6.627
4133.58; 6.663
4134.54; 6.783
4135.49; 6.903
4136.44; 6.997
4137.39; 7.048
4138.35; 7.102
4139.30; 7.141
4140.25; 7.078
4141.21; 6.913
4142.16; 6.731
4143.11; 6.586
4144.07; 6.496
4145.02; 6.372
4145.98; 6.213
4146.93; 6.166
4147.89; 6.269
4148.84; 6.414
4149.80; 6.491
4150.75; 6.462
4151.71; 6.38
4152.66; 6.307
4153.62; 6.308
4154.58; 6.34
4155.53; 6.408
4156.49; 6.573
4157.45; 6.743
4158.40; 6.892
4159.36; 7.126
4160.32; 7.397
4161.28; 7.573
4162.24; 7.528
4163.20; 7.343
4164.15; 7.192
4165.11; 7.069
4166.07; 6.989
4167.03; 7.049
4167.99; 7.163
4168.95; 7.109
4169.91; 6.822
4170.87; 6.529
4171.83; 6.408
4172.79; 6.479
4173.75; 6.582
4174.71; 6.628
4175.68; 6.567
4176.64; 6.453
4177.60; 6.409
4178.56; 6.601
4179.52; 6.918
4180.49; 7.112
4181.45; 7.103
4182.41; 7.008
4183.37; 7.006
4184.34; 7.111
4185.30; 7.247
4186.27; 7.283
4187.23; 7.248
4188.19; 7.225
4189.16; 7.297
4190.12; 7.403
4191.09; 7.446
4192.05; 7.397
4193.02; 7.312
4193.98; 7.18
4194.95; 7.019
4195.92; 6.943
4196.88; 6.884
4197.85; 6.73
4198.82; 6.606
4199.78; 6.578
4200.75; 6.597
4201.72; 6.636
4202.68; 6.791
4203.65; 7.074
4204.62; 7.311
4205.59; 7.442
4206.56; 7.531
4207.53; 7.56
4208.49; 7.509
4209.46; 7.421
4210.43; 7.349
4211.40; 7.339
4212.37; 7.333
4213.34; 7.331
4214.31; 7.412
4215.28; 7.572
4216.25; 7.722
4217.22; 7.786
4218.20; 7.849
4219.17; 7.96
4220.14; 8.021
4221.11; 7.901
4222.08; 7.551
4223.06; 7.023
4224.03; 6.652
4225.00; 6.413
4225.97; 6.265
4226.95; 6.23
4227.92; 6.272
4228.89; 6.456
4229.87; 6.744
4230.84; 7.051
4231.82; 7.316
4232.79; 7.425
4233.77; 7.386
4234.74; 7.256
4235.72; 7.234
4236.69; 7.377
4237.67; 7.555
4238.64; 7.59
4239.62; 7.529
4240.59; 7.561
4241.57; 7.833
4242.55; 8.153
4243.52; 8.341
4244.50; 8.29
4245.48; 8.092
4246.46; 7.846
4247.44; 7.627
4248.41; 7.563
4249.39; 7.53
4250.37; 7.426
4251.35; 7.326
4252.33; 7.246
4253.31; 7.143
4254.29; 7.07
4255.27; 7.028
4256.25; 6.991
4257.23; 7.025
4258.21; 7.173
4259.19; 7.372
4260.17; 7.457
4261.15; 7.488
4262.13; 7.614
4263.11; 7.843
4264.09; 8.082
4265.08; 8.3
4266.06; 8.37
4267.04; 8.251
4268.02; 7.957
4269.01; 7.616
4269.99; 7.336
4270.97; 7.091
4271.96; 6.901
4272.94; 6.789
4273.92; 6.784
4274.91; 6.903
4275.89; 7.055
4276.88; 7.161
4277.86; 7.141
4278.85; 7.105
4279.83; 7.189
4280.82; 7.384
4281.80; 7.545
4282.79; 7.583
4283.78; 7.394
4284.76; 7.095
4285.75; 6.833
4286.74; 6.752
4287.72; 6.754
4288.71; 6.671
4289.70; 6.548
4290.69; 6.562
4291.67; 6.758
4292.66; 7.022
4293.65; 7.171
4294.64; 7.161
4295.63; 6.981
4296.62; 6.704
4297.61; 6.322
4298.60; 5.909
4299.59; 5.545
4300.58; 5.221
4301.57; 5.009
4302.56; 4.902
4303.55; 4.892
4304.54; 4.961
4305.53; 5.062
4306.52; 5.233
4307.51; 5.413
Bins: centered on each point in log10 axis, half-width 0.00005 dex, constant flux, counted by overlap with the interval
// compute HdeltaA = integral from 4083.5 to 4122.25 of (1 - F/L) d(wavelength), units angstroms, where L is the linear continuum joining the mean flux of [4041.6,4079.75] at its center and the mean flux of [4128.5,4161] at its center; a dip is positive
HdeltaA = -2.43 angstroms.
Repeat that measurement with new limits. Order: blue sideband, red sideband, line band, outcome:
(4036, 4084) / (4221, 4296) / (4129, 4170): 1.6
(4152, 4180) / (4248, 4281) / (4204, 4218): -0.8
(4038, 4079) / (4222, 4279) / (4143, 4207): 2.7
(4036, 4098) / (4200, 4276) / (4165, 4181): 1.1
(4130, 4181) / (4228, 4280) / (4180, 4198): -0.5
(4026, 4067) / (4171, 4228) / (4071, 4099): -1.3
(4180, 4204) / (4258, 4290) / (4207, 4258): -1.3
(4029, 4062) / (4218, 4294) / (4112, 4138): 0.3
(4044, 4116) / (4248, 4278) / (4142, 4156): 1.5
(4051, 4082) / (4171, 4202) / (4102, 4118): -0.2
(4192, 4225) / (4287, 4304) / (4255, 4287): -4.0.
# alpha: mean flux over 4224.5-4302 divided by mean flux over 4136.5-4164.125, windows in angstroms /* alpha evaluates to 1.1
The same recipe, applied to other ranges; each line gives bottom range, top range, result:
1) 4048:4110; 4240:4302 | 1.02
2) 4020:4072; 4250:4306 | 0.98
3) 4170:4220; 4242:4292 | 1.04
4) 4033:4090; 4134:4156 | 0.94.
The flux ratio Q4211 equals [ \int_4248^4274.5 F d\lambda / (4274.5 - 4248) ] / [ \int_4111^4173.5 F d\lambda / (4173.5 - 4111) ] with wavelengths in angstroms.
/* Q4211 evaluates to 1.08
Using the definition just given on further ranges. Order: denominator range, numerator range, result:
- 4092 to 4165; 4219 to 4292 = 1.06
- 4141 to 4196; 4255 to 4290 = 1.07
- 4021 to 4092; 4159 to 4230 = 0.99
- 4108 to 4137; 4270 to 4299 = 0.99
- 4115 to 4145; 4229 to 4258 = 1.07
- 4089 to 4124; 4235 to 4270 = 1.08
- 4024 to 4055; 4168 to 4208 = 0.99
